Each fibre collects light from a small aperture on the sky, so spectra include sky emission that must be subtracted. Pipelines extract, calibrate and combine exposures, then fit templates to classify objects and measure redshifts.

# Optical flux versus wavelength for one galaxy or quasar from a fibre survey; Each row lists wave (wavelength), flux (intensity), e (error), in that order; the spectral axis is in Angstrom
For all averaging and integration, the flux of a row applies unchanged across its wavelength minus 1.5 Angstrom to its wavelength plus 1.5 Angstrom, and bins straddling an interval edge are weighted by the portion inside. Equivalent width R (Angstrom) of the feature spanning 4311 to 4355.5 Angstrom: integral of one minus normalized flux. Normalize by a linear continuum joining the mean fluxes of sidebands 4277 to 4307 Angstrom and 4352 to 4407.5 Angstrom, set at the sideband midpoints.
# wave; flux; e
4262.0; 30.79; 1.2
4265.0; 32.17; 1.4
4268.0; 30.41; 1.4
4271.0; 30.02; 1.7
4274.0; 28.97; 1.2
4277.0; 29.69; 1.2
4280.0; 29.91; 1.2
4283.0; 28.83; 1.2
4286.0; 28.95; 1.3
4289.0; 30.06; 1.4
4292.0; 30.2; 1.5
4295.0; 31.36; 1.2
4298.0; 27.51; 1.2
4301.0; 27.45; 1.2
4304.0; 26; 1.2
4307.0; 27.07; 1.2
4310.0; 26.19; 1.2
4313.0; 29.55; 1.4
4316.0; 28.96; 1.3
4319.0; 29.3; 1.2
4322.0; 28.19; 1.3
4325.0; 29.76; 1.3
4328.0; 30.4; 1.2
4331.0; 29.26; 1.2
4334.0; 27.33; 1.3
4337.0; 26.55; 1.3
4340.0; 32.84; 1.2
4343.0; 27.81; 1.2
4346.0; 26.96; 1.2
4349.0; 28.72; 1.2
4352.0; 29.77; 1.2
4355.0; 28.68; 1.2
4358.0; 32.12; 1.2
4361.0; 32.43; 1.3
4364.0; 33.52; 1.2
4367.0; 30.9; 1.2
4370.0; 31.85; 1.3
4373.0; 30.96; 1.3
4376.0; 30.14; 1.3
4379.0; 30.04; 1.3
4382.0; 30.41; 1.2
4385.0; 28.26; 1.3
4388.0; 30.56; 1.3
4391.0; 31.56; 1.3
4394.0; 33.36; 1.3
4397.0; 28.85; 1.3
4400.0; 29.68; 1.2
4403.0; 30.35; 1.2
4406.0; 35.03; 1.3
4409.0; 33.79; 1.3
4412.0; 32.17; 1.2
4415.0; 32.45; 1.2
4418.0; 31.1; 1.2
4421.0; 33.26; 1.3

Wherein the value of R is 1.4 Angstrom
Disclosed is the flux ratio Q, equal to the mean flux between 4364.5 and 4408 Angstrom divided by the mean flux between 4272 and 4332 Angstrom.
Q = 1.07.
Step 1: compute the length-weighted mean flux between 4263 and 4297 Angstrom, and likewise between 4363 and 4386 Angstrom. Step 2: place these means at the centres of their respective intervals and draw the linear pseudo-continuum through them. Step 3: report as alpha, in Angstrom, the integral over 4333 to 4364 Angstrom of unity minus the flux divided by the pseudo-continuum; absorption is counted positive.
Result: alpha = 1.02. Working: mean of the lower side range 30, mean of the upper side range 30.8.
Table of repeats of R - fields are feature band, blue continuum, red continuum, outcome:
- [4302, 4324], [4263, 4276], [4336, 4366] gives 1.6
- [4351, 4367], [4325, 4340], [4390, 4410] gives -0.7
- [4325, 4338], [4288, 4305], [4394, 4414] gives 0.5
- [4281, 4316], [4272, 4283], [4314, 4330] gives 1.1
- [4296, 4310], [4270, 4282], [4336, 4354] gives 1.1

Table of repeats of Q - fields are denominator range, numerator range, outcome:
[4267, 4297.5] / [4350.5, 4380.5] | 1.04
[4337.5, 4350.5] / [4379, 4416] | 1.08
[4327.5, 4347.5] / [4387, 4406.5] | 1.09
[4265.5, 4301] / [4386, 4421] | 1.07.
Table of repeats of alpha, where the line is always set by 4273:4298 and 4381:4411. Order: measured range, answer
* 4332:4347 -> 1.00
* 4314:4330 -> 0.44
